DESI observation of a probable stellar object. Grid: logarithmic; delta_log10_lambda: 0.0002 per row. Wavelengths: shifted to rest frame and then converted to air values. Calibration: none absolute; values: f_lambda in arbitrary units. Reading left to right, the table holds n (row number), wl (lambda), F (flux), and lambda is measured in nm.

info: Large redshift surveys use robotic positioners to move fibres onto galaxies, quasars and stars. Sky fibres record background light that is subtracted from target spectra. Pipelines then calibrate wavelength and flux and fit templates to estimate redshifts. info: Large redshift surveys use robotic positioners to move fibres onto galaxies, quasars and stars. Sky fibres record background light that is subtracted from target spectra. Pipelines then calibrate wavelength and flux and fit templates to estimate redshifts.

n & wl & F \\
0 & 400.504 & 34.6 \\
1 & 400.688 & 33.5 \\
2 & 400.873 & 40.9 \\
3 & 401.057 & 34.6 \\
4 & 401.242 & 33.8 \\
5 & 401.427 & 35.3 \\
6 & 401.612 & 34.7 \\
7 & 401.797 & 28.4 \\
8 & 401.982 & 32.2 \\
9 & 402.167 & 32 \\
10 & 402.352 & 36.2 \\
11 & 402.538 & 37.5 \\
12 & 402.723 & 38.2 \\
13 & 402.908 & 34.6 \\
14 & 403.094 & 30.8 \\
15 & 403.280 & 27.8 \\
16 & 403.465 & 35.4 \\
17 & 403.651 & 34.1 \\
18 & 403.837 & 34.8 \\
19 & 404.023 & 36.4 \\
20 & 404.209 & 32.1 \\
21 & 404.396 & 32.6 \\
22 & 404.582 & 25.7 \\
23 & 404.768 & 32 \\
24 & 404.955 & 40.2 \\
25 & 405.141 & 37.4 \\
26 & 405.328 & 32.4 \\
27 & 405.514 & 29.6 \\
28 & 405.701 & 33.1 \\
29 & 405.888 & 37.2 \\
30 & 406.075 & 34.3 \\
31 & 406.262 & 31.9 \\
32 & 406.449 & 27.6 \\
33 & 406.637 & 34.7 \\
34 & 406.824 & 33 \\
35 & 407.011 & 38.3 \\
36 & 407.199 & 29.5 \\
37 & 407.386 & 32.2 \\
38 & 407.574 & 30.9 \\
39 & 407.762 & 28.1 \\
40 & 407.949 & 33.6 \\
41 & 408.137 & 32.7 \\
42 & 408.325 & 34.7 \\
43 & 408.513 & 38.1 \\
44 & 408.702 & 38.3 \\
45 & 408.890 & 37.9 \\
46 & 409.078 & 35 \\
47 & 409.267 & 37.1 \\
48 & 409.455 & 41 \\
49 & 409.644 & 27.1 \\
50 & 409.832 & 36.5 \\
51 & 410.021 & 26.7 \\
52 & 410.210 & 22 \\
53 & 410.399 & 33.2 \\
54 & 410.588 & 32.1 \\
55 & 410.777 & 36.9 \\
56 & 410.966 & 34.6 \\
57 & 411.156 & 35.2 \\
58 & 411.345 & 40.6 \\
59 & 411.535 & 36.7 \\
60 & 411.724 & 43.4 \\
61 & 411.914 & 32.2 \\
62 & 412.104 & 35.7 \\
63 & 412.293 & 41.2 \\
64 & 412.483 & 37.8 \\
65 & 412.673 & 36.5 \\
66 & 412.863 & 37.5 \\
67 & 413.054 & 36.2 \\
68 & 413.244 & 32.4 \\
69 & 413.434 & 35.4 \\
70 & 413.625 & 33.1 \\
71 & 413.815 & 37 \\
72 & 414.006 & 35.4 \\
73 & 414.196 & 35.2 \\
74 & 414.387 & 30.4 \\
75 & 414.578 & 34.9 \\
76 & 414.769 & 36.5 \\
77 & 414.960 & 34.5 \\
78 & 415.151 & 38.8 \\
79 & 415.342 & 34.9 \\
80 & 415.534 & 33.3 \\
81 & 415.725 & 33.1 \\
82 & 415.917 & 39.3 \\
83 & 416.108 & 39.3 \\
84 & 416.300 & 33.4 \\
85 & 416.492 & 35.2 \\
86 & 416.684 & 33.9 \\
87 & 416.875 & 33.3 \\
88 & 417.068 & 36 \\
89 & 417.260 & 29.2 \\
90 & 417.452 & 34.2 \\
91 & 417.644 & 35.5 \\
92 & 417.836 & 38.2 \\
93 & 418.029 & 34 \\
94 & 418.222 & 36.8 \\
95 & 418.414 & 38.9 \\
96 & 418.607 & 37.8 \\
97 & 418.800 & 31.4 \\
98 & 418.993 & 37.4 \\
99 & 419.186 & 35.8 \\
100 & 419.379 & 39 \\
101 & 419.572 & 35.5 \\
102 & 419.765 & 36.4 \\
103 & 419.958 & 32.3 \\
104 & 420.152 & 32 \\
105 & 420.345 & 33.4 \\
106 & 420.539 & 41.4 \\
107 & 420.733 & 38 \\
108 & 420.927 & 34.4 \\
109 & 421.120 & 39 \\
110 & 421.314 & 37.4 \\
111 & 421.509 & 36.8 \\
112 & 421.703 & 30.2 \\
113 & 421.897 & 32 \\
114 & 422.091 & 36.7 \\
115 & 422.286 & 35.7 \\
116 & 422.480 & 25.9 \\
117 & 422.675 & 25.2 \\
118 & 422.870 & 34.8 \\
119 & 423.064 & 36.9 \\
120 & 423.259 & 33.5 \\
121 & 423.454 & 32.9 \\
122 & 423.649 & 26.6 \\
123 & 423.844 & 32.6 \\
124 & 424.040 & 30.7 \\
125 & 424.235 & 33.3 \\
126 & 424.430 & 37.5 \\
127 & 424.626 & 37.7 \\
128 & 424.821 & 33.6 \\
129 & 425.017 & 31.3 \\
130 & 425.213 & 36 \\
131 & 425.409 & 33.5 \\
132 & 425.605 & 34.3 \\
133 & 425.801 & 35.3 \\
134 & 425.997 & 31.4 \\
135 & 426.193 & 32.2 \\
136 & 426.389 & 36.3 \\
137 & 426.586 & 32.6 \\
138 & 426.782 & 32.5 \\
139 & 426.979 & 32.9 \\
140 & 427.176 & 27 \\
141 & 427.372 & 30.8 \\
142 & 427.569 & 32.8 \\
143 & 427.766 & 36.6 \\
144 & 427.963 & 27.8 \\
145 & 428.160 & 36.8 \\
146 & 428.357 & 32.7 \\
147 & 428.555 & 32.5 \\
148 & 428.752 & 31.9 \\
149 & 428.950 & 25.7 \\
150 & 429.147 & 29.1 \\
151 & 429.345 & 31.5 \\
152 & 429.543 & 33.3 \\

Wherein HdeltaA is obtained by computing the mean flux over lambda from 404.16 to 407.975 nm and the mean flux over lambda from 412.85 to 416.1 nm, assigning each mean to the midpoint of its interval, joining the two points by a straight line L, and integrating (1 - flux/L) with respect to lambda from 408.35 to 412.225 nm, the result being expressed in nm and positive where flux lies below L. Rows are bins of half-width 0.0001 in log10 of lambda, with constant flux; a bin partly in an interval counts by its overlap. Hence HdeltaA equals -0.13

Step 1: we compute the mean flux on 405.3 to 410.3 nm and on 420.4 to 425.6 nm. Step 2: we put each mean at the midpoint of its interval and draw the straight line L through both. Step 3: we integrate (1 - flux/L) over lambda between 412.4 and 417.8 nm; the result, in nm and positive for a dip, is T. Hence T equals -0.25 nm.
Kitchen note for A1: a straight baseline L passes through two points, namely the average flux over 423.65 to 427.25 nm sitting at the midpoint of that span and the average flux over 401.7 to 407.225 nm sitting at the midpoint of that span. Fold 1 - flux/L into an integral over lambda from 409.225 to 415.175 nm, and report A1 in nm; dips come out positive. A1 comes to -0.310 nm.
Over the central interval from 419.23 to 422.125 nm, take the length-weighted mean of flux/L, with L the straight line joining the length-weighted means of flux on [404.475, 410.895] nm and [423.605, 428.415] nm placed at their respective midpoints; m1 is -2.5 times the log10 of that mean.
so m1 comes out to -0.08 mag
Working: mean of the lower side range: 33.3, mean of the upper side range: 33.1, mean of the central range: 35.6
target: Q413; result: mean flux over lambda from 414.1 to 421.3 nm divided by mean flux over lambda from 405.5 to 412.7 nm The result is 1.03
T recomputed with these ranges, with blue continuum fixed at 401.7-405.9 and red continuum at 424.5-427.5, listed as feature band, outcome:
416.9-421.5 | -0.35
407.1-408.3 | 0.07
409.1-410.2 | 0.02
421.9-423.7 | 0.06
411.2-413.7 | -0.26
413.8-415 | -0.05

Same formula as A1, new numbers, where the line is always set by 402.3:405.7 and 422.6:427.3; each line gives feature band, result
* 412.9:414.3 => -0.07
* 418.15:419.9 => -0.17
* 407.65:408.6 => 0.01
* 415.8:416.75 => -0.08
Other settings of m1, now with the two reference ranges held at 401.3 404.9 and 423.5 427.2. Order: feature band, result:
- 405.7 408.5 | 0.01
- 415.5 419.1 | -0.07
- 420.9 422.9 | -0.01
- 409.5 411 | 0.06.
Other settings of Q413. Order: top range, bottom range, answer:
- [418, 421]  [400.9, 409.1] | 1.07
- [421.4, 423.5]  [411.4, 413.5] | 0.89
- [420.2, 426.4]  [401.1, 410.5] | 1.02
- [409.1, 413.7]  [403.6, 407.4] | 1.05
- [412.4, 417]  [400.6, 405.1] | 1.04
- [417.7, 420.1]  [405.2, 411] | 1.08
